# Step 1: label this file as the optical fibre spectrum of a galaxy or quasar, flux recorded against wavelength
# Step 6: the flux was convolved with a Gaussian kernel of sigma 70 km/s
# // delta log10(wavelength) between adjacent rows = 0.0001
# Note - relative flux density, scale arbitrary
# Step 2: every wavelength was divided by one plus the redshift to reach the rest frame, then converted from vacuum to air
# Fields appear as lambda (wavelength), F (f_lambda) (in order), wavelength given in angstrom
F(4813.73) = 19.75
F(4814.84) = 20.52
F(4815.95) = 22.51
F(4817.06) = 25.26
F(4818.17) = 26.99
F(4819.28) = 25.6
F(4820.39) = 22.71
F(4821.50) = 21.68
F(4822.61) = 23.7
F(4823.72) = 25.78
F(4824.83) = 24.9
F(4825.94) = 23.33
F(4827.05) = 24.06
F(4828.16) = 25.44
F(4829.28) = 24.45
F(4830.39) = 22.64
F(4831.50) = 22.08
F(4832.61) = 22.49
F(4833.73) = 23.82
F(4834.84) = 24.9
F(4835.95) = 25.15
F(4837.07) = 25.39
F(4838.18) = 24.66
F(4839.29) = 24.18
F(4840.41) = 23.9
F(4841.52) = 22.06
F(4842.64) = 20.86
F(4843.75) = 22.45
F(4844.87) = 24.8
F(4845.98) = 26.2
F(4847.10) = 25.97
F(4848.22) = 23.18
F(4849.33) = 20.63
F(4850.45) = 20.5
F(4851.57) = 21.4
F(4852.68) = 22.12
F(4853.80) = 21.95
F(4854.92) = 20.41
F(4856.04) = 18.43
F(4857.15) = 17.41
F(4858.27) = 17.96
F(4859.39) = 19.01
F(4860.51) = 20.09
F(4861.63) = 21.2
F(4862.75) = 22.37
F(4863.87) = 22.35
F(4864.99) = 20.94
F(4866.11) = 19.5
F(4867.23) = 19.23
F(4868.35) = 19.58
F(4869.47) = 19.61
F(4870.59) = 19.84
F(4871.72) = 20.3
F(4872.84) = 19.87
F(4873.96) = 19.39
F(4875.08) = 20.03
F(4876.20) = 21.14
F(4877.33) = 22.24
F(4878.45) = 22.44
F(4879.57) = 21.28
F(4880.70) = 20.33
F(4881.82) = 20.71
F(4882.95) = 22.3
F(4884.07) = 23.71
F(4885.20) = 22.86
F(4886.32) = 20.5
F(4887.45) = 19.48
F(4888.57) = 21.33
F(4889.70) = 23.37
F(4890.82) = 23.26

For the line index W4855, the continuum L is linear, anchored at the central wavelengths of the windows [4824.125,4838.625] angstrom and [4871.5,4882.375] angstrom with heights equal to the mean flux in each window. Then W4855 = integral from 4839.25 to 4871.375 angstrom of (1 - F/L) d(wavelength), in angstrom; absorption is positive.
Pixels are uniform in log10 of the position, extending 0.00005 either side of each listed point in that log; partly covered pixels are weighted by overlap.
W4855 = 1.6 angstrom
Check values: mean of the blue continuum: 24.1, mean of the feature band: 21.3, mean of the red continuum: 20.8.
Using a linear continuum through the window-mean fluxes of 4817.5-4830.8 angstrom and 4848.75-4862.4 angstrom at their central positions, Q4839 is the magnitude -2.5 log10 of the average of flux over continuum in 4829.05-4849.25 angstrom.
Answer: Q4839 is -0.070 mag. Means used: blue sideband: 24.3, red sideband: 20.1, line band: 23.8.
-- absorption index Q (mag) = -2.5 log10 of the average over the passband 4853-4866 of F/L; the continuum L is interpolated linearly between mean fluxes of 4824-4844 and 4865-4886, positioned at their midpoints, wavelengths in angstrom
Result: 0.089 mag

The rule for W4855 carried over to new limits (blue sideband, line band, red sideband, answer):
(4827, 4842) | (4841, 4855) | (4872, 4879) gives 0.22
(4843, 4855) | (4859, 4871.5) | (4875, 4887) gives 1.03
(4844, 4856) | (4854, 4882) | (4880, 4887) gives 2.29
